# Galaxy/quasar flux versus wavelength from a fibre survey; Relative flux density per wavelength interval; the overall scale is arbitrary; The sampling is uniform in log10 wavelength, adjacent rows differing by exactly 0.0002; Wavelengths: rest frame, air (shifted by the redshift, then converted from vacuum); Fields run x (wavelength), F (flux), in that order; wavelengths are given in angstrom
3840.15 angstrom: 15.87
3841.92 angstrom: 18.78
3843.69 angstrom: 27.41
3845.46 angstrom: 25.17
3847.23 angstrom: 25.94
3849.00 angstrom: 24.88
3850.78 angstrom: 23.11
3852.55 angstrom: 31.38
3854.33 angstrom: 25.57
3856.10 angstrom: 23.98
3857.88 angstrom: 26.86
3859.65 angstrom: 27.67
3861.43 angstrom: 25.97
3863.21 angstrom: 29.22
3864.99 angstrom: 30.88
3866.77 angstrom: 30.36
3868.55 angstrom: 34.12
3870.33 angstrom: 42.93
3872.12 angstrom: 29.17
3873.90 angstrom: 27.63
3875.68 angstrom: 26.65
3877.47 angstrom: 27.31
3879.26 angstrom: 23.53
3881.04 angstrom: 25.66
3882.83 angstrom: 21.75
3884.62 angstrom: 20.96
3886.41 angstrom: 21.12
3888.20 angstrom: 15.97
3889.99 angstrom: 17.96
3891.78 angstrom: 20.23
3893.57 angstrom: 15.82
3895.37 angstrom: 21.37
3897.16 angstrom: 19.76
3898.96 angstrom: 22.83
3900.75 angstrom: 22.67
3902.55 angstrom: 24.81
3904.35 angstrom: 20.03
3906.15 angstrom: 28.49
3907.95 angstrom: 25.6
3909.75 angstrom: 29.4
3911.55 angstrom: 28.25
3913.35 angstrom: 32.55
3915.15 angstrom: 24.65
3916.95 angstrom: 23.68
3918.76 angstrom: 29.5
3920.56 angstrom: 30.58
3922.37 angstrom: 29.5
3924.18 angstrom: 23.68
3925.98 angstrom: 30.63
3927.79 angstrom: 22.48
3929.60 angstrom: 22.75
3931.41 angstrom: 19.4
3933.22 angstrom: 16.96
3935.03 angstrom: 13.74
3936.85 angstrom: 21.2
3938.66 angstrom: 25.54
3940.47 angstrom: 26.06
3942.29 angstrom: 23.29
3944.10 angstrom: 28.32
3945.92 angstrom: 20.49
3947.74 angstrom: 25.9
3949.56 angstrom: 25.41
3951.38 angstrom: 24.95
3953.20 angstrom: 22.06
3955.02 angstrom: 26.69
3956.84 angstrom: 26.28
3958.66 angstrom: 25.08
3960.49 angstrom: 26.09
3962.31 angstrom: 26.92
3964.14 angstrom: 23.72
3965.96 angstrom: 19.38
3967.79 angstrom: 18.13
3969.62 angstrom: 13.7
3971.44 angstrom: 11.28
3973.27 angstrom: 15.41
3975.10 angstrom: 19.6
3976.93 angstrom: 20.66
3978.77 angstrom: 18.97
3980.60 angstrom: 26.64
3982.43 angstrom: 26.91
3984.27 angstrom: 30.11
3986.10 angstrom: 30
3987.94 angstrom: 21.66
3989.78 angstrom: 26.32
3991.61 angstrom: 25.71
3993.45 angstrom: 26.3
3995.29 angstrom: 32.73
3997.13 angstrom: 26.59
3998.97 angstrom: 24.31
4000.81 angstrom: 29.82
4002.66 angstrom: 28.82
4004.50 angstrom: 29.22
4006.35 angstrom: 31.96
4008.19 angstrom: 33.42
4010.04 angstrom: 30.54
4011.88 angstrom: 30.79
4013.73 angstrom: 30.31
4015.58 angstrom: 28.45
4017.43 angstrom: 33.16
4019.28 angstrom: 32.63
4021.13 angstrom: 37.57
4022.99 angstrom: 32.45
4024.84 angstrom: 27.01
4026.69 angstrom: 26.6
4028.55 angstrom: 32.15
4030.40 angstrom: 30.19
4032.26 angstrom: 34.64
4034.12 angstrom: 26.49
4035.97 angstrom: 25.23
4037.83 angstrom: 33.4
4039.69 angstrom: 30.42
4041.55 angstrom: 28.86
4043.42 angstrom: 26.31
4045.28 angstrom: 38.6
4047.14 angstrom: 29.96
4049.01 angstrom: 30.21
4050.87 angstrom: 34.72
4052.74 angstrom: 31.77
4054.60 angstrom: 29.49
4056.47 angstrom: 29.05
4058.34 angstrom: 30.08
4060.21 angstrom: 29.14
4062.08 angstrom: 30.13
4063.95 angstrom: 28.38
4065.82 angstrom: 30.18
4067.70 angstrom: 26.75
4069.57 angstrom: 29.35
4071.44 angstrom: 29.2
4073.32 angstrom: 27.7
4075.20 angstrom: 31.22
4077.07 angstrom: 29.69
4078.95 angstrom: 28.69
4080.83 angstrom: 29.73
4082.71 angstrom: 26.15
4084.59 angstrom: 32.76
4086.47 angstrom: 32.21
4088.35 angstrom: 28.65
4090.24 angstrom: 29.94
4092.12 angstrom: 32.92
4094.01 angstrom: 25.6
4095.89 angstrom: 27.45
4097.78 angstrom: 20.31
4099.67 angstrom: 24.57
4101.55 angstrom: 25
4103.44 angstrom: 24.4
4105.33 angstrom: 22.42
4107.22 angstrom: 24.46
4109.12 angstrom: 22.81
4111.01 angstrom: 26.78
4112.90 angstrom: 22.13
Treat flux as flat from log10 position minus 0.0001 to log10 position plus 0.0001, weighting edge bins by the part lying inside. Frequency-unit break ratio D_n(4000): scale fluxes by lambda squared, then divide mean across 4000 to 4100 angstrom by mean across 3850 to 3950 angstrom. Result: 1.3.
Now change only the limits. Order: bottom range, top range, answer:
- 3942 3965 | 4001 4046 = 1.27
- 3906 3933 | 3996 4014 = 1.17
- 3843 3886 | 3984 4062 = 1.19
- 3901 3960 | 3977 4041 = 1.21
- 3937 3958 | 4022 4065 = 1.28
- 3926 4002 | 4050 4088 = 1.34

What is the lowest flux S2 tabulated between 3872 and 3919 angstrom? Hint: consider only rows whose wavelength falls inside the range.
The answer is 15.82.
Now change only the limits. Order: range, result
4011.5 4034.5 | 26.49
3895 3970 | 13.7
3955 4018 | 11.28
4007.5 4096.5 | 25.23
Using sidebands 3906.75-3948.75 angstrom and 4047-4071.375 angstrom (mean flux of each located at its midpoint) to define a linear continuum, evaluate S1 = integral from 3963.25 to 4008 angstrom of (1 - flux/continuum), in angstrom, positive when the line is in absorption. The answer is 4.9 angstrom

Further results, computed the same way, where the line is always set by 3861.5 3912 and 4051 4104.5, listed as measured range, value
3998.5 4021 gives -2.7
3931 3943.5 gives 2.4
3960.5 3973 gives 3.5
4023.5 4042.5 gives -1.2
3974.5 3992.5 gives 1.5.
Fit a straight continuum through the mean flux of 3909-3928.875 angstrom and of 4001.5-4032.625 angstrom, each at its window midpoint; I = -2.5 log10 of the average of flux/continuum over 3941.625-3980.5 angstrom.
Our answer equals 0.30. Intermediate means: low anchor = 27.7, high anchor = 31.1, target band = 22.1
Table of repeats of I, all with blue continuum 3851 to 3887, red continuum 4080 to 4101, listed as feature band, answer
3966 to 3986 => 0.33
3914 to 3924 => 0.01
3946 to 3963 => 0.11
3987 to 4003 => 0.04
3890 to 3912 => 0.20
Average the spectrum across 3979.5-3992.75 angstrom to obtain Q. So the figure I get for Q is 26.7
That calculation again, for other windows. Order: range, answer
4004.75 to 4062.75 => 30.8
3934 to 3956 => 23.6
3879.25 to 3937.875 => 23.3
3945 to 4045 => 26.7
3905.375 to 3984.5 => 23.8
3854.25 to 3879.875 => 29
